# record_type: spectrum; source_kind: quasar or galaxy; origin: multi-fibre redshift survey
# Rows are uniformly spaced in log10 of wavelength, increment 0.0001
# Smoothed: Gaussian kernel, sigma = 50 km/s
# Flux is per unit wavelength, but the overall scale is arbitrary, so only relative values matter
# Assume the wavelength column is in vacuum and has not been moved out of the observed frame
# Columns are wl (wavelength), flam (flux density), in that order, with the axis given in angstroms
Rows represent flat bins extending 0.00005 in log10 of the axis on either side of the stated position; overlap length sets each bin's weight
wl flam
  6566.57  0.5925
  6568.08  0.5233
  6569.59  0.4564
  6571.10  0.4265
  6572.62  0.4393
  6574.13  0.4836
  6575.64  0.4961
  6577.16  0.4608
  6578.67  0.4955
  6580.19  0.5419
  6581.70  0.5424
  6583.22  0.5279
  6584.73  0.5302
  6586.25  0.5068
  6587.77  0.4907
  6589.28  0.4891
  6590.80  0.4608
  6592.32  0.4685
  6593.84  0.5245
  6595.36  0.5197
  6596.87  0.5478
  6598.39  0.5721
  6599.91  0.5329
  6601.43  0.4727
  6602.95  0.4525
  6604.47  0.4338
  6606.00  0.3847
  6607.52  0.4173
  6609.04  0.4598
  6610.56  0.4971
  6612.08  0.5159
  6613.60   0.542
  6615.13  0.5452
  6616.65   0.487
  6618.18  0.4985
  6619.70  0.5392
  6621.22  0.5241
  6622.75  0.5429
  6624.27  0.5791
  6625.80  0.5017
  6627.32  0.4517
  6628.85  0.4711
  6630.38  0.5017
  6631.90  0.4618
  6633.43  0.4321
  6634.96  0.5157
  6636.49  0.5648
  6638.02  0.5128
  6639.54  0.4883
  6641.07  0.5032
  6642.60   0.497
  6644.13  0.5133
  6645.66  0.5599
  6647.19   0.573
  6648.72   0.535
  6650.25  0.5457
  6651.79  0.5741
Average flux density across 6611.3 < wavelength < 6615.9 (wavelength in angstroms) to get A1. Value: 0.534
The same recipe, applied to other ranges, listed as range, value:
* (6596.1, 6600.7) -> 0.551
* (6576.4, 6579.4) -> 0.478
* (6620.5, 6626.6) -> 0.537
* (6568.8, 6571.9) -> 0.442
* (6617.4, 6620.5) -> 0.519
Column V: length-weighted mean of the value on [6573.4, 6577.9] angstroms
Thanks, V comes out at 0.48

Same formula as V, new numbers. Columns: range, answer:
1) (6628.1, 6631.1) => 0.486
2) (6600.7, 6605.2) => 0.453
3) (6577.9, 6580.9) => 0.518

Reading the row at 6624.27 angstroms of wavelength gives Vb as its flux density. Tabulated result 0.5791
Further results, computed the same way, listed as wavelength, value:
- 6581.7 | 0.5424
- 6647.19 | 0.573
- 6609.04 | 0.4598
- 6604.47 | 0.4338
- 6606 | 0.3847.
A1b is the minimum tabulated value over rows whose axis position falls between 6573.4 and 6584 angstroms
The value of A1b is 0.4608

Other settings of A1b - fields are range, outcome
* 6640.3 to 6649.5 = 0.497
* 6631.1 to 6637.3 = 0.4321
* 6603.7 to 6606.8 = 0.3847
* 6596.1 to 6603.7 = 0.4525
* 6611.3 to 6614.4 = 0.5159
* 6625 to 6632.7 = 0.4517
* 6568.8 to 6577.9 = 0.4265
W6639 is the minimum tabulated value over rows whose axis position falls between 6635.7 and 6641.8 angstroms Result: 0.4883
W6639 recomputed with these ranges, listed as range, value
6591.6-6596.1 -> 0.4685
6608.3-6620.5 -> 0.4598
